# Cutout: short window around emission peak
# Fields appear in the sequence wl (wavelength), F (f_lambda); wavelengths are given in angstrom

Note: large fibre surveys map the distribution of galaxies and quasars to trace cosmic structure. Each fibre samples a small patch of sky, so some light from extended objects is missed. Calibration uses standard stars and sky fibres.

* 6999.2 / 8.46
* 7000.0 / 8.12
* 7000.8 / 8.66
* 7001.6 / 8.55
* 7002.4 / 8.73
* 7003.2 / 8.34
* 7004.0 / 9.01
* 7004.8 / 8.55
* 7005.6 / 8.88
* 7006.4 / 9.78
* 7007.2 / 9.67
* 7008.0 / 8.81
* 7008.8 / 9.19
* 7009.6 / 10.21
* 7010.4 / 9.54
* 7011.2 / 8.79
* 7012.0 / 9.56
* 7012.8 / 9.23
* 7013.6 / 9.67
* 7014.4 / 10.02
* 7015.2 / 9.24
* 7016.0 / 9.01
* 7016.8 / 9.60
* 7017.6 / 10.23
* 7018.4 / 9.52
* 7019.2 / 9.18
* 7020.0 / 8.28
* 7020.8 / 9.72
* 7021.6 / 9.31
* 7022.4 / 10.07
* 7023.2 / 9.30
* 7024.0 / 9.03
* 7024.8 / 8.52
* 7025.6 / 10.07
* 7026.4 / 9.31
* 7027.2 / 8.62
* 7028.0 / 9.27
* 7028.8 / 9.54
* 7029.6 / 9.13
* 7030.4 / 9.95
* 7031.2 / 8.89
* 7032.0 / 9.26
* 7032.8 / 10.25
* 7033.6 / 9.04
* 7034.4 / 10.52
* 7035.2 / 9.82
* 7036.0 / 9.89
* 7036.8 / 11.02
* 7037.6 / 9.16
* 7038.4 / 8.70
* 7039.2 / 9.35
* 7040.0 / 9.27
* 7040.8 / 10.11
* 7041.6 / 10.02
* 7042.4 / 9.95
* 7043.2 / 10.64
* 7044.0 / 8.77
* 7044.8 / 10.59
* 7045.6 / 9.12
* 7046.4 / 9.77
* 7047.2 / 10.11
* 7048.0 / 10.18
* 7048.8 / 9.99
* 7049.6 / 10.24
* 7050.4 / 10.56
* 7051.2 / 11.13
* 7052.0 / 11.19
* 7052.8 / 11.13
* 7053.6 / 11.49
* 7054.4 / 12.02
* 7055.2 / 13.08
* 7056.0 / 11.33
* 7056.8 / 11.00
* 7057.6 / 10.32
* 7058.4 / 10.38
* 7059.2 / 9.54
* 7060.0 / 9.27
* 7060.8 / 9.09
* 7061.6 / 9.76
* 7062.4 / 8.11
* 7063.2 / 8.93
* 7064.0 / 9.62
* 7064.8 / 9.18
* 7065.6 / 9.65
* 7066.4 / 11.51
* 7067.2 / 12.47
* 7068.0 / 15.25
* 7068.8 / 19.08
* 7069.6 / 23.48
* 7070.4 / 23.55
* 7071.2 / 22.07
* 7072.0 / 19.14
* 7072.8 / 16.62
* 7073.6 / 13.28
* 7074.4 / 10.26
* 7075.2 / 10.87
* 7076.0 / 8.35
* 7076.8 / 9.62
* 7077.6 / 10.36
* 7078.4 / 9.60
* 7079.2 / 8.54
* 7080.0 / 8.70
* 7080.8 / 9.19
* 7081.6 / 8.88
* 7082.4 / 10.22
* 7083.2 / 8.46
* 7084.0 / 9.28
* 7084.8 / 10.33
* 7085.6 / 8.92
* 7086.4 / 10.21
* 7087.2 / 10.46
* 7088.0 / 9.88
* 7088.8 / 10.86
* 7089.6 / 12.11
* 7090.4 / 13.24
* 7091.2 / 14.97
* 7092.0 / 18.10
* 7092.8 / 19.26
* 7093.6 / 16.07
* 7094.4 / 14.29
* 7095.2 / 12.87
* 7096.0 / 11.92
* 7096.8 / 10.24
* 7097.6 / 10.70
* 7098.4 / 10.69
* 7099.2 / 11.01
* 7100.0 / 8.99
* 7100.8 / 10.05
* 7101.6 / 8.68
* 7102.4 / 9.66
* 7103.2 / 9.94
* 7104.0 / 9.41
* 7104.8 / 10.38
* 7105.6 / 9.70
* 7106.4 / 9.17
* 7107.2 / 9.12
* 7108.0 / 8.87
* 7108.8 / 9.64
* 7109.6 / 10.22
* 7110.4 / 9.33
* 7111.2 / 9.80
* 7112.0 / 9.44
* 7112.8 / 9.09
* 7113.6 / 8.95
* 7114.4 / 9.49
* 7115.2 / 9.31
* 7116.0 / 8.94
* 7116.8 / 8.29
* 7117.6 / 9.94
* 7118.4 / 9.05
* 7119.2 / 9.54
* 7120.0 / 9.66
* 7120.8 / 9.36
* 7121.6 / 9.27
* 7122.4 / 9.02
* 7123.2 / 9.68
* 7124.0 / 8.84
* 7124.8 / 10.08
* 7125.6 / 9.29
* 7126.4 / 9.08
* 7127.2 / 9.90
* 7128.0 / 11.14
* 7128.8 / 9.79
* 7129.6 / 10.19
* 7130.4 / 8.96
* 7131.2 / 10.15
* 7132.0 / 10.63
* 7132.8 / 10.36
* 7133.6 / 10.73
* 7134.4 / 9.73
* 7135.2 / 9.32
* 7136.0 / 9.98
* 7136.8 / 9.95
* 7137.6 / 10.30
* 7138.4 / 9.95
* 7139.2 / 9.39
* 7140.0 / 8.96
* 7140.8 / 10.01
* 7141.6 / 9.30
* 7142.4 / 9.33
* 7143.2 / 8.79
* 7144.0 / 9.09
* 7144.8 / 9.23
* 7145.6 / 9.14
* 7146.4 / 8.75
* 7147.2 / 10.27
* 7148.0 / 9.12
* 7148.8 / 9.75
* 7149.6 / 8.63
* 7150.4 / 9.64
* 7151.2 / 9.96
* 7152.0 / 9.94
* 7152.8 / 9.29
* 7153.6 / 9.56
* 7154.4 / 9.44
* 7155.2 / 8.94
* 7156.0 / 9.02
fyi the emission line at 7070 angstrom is H-alpha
